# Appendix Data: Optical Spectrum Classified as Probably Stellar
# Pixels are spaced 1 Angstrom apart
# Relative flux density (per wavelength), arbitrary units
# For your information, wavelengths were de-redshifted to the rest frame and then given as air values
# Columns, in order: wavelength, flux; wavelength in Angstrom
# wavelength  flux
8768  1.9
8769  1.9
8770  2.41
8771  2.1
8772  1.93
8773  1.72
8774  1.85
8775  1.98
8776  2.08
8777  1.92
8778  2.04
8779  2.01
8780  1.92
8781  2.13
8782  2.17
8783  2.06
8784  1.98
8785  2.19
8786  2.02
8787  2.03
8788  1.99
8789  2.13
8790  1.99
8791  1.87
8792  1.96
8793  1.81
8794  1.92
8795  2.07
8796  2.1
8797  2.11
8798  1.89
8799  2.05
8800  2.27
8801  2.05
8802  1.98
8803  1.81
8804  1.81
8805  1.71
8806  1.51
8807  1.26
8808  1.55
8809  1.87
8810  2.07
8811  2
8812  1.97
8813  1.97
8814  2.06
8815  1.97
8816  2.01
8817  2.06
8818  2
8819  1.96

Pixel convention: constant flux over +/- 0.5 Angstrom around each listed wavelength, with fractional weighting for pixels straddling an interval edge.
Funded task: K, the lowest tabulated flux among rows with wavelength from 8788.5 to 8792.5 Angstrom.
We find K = 1.87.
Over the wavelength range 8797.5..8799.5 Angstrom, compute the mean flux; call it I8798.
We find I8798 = 1.97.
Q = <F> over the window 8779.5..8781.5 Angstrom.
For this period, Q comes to 2.02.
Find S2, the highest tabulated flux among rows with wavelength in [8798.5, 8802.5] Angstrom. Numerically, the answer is 2.27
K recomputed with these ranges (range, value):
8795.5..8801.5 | 1.89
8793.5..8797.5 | 1.92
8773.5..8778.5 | 1.85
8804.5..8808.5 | 1.26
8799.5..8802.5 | 1.98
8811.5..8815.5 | 1.97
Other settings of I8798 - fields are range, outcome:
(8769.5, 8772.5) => 2.15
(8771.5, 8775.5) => 1.87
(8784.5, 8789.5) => 2.07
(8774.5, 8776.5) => 2.03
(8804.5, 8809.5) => 1.58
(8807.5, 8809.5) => 1.71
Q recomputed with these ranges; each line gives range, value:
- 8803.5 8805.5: 1.76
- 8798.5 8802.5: 2.09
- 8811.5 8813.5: 1.97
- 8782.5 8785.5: 2.08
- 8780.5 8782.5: 2.15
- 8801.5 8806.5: 1.76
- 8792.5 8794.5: 1.86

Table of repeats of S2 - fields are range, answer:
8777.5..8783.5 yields 2.17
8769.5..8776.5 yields 2.41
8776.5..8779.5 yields 2.04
